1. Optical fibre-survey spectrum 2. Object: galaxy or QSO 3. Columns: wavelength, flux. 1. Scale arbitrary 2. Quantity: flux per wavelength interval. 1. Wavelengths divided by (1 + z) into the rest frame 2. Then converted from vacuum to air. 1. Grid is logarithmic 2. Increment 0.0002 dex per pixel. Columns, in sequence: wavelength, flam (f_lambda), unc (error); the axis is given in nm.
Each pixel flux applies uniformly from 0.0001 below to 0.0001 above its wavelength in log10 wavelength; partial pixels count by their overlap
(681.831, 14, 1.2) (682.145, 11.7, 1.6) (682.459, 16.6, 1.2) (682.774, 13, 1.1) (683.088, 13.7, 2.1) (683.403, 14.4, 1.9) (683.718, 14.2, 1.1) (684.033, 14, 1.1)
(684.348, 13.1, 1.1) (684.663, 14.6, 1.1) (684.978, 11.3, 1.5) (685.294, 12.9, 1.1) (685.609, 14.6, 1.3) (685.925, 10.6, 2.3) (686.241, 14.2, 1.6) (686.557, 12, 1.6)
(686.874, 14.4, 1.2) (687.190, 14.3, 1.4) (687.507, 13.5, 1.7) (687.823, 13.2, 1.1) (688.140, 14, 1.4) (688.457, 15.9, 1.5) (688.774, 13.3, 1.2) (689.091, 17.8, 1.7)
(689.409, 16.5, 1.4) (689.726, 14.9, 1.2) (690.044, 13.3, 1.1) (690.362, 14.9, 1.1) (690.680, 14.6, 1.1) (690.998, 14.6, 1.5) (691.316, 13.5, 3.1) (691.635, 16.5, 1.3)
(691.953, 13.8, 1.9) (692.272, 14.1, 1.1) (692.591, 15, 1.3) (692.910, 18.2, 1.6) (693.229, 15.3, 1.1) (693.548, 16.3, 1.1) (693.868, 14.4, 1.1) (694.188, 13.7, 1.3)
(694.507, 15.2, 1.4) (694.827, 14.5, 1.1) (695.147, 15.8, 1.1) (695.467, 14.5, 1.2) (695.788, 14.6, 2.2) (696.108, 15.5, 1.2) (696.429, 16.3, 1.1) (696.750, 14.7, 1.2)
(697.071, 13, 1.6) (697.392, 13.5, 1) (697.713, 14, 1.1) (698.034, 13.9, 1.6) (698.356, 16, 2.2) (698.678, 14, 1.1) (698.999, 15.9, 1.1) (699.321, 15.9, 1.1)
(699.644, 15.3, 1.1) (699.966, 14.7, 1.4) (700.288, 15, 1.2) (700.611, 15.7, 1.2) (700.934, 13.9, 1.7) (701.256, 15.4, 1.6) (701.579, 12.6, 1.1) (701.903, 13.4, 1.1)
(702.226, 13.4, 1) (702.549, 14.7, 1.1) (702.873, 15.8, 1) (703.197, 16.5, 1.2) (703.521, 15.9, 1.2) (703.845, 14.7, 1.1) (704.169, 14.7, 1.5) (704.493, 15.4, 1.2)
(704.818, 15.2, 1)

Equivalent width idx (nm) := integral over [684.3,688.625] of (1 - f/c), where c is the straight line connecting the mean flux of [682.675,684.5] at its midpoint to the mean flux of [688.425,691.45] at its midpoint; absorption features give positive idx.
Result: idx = 0.242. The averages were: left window 13.8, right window 14.9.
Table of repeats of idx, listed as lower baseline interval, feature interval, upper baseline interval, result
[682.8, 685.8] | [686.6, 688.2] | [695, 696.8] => 0.03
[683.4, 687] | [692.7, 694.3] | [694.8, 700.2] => -0.14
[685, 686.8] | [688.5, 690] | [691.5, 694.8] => -0.17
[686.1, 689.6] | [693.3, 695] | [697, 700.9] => -0.03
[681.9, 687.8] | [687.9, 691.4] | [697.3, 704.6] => -0.24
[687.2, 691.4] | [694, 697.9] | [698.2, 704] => 0.05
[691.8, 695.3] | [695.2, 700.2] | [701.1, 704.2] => 0.04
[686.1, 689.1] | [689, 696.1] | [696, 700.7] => -0.31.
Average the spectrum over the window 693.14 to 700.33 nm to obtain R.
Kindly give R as 14.9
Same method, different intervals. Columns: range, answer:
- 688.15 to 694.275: 15.1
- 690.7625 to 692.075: 14.6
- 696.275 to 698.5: 14.5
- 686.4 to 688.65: 13.9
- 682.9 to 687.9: 13.4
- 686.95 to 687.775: 13.9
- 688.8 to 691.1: 15.1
